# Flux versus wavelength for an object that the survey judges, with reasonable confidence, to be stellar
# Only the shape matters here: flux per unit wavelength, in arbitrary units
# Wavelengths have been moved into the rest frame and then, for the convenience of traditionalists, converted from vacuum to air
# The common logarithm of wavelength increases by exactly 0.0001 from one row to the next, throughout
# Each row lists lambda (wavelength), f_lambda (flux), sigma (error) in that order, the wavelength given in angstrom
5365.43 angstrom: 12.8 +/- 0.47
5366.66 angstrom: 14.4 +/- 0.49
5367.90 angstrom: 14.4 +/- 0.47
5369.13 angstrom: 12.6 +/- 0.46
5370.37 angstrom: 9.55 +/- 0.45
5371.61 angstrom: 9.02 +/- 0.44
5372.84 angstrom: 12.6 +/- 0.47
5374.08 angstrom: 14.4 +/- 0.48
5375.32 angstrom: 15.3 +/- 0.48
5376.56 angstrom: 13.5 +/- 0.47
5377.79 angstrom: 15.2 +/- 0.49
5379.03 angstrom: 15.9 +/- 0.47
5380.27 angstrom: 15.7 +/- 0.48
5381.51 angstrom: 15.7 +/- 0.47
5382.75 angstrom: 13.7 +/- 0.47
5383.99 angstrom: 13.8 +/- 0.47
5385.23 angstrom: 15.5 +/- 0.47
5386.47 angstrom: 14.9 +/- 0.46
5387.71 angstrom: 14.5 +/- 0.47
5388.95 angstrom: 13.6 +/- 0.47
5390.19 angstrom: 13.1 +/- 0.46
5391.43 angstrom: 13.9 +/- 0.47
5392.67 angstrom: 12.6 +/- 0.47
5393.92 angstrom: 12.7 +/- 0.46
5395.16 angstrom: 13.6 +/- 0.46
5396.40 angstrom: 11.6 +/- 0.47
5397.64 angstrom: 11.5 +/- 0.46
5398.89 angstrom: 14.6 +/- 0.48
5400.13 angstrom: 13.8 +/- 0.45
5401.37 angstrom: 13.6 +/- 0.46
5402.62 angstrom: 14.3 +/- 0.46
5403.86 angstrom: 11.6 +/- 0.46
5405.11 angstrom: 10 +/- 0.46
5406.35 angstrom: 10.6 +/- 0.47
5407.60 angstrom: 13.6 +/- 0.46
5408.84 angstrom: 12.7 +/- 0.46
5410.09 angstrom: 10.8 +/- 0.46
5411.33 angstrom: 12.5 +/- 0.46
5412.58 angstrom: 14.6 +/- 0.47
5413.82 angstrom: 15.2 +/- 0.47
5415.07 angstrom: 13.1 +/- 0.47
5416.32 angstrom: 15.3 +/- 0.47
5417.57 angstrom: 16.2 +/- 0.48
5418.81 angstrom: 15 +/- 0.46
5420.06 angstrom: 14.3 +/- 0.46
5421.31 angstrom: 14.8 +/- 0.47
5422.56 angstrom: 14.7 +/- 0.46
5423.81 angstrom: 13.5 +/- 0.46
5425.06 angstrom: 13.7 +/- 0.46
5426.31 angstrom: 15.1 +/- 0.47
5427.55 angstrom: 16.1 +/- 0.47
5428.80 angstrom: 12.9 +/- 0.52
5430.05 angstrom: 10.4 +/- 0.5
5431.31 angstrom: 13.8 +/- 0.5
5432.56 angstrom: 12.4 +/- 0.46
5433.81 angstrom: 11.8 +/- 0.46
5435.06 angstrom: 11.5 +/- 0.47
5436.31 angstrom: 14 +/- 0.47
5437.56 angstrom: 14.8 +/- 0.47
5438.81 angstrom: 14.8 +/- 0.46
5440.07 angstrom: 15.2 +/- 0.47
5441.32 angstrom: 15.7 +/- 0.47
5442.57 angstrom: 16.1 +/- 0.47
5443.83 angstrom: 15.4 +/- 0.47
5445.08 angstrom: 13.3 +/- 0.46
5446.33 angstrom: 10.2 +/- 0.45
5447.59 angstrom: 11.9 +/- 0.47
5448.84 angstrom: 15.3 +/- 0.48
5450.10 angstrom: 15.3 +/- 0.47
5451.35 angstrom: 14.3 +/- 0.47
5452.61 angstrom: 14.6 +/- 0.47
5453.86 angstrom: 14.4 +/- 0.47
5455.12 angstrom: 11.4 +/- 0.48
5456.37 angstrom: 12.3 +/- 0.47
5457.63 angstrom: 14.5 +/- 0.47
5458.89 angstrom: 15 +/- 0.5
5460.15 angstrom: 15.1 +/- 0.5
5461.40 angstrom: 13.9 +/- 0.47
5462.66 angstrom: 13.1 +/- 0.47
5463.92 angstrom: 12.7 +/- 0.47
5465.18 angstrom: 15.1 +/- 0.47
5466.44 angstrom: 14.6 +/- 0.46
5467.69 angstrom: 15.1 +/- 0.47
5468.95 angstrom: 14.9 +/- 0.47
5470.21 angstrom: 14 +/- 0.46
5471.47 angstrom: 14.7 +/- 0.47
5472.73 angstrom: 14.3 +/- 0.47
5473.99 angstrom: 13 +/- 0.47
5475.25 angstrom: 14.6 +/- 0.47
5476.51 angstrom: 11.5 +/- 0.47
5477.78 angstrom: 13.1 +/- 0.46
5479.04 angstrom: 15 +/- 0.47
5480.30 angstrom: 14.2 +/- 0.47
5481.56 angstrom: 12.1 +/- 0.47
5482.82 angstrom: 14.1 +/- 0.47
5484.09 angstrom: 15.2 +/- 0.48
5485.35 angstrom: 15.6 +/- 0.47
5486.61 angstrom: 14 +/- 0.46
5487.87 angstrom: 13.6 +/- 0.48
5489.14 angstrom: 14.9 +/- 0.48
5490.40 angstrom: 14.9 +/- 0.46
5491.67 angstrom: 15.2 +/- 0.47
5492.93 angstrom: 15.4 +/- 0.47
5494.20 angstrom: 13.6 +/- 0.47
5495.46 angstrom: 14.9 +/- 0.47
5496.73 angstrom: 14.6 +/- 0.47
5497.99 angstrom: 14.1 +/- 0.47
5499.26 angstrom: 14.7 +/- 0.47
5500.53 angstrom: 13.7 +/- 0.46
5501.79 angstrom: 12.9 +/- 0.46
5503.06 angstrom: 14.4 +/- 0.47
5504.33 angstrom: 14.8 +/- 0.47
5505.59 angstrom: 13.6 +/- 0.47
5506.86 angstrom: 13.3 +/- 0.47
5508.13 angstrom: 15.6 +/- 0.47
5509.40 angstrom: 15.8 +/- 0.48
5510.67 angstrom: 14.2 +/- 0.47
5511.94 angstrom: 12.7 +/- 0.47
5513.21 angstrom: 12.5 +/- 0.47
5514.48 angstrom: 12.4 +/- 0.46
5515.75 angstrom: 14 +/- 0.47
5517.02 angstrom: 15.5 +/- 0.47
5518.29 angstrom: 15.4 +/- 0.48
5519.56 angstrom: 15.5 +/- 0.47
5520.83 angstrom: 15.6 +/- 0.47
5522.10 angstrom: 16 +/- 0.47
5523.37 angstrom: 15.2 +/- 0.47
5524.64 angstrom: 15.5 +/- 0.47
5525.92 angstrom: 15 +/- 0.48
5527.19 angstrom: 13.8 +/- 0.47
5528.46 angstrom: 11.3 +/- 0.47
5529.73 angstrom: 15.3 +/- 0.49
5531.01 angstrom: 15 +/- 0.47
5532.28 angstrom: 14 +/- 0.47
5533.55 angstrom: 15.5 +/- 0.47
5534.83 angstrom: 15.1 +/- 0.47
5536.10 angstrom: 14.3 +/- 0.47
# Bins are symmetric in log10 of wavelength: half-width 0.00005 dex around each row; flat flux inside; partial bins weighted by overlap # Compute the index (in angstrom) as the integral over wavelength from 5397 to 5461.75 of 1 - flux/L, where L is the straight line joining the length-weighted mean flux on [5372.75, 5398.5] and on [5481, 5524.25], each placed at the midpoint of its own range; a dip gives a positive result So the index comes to 2.2 angstrom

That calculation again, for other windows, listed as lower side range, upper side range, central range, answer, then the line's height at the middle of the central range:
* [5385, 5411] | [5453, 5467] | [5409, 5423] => -1.0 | 13.2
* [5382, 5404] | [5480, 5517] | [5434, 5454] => -0.4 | 13.9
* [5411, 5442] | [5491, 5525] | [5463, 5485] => 0.4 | 14.3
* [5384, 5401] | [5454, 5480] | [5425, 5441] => 0.1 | 13.7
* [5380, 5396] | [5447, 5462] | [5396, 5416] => 1.7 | 14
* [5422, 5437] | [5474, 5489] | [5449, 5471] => -0.8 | 13.7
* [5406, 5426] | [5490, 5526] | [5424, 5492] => 0.9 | 14.1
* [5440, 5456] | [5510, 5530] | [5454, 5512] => 0.2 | 14.2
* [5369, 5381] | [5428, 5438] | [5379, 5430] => -2.5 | 13.1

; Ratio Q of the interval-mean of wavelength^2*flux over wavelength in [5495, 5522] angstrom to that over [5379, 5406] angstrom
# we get 1.10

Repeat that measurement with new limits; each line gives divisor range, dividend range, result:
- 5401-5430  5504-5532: 1.10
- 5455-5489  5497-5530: 1.04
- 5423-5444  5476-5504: 1.04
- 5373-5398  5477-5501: 1.06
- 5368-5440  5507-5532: 1.12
